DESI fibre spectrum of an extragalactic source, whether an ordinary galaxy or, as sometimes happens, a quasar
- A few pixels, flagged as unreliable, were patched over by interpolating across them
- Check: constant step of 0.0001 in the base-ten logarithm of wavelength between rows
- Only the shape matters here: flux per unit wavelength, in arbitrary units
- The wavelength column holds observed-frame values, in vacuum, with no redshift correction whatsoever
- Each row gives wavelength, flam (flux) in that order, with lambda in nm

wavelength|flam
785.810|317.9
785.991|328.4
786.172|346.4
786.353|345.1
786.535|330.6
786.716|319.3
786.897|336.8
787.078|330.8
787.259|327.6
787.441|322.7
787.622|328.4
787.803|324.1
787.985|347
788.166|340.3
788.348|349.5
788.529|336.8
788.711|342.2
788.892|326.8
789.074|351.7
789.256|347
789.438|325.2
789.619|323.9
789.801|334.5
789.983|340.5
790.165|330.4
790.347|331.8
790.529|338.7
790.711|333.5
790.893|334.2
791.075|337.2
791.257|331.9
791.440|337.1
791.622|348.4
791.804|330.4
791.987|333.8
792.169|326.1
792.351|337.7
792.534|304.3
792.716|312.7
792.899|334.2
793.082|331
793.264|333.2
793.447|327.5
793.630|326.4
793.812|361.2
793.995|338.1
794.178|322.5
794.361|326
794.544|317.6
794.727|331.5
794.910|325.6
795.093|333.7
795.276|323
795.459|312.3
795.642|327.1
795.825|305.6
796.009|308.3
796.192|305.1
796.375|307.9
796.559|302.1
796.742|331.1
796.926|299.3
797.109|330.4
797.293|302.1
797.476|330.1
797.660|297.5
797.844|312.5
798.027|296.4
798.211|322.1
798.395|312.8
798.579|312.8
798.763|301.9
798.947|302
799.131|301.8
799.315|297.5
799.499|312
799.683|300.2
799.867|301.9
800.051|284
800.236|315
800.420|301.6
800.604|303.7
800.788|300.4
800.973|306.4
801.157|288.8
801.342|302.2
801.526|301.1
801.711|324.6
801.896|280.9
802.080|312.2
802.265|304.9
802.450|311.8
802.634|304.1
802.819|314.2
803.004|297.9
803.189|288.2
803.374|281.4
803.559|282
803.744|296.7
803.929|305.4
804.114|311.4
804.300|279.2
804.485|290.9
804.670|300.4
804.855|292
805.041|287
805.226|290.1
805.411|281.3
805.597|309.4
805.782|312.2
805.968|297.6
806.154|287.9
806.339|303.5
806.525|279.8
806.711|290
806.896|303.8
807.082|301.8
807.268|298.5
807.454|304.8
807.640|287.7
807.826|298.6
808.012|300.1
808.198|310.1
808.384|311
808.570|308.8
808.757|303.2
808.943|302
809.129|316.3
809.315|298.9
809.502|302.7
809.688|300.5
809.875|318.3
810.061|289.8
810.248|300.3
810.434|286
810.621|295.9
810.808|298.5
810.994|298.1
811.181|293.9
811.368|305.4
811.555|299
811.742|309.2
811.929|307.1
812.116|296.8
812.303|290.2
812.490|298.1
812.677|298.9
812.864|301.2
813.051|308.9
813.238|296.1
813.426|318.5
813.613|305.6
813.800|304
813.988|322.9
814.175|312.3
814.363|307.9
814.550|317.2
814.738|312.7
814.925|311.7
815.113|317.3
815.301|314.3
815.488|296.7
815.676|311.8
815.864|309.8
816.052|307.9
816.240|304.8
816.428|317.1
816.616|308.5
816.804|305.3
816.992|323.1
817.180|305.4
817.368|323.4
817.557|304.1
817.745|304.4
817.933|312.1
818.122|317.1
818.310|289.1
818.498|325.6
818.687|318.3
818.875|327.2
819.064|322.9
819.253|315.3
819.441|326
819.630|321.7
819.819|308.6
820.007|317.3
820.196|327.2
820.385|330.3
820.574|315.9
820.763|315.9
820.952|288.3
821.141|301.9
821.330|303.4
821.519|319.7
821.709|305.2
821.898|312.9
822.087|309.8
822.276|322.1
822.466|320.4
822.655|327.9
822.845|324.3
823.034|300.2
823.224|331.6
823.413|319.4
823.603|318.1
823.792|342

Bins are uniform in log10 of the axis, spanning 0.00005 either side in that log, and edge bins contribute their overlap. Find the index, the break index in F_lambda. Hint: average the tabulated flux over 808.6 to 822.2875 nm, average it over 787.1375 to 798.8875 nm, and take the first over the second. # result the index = 0.95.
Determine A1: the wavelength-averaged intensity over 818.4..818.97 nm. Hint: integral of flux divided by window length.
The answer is 323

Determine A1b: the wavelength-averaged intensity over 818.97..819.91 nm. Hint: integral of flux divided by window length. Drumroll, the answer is 319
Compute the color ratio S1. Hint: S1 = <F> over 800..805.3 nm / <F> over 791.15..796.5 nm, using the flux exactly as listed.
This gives 0.92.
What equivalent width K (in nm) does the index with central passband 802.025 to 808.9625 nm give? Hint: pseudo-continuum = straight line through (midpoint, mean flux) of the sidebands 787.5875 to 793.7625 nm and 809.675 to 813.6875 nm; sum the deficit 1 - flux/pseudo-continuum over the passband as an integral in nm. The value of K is 0.27 nm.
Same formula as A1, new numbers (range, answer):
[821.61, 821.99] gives 309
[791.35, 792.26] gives 335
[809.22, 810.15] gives 302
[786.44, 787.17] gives 329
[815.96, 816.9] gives 309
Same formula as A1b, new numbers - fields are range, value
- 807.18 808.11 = 298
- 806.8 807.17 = 303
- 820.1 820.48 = 328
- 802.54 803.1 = 306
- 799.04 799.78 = 303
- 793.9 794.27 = 330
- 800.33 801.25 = 300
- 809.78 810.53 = 298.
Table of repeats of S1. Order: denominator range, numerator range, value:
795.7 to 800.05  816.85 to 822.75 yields 1.02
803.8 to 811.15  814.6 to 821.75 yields 1.05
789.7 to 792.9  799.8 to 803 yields 0.91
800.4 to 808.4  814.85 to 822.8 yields 1.05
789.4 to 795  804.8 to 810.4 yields 0.90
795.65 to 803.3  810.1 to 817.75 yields 1.00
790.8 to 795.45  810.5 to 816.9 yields 0.93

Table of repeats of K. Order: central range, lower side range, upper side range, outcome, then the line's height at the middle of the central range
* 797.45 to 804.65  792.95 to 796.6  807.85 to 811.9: 0.292 nm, 315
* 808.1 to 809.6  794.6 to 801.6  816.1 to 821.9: 0.023 nm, 311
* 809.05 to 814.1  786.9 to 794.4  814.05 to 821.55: 0.245 nm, 318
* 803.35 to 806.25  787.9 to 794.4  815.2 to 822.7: 0.266 nm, 324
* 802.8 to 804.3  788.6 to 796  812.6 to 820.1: 0.124 nm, 322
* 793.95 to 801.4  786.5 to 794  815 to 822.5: 0.393 nm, 328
